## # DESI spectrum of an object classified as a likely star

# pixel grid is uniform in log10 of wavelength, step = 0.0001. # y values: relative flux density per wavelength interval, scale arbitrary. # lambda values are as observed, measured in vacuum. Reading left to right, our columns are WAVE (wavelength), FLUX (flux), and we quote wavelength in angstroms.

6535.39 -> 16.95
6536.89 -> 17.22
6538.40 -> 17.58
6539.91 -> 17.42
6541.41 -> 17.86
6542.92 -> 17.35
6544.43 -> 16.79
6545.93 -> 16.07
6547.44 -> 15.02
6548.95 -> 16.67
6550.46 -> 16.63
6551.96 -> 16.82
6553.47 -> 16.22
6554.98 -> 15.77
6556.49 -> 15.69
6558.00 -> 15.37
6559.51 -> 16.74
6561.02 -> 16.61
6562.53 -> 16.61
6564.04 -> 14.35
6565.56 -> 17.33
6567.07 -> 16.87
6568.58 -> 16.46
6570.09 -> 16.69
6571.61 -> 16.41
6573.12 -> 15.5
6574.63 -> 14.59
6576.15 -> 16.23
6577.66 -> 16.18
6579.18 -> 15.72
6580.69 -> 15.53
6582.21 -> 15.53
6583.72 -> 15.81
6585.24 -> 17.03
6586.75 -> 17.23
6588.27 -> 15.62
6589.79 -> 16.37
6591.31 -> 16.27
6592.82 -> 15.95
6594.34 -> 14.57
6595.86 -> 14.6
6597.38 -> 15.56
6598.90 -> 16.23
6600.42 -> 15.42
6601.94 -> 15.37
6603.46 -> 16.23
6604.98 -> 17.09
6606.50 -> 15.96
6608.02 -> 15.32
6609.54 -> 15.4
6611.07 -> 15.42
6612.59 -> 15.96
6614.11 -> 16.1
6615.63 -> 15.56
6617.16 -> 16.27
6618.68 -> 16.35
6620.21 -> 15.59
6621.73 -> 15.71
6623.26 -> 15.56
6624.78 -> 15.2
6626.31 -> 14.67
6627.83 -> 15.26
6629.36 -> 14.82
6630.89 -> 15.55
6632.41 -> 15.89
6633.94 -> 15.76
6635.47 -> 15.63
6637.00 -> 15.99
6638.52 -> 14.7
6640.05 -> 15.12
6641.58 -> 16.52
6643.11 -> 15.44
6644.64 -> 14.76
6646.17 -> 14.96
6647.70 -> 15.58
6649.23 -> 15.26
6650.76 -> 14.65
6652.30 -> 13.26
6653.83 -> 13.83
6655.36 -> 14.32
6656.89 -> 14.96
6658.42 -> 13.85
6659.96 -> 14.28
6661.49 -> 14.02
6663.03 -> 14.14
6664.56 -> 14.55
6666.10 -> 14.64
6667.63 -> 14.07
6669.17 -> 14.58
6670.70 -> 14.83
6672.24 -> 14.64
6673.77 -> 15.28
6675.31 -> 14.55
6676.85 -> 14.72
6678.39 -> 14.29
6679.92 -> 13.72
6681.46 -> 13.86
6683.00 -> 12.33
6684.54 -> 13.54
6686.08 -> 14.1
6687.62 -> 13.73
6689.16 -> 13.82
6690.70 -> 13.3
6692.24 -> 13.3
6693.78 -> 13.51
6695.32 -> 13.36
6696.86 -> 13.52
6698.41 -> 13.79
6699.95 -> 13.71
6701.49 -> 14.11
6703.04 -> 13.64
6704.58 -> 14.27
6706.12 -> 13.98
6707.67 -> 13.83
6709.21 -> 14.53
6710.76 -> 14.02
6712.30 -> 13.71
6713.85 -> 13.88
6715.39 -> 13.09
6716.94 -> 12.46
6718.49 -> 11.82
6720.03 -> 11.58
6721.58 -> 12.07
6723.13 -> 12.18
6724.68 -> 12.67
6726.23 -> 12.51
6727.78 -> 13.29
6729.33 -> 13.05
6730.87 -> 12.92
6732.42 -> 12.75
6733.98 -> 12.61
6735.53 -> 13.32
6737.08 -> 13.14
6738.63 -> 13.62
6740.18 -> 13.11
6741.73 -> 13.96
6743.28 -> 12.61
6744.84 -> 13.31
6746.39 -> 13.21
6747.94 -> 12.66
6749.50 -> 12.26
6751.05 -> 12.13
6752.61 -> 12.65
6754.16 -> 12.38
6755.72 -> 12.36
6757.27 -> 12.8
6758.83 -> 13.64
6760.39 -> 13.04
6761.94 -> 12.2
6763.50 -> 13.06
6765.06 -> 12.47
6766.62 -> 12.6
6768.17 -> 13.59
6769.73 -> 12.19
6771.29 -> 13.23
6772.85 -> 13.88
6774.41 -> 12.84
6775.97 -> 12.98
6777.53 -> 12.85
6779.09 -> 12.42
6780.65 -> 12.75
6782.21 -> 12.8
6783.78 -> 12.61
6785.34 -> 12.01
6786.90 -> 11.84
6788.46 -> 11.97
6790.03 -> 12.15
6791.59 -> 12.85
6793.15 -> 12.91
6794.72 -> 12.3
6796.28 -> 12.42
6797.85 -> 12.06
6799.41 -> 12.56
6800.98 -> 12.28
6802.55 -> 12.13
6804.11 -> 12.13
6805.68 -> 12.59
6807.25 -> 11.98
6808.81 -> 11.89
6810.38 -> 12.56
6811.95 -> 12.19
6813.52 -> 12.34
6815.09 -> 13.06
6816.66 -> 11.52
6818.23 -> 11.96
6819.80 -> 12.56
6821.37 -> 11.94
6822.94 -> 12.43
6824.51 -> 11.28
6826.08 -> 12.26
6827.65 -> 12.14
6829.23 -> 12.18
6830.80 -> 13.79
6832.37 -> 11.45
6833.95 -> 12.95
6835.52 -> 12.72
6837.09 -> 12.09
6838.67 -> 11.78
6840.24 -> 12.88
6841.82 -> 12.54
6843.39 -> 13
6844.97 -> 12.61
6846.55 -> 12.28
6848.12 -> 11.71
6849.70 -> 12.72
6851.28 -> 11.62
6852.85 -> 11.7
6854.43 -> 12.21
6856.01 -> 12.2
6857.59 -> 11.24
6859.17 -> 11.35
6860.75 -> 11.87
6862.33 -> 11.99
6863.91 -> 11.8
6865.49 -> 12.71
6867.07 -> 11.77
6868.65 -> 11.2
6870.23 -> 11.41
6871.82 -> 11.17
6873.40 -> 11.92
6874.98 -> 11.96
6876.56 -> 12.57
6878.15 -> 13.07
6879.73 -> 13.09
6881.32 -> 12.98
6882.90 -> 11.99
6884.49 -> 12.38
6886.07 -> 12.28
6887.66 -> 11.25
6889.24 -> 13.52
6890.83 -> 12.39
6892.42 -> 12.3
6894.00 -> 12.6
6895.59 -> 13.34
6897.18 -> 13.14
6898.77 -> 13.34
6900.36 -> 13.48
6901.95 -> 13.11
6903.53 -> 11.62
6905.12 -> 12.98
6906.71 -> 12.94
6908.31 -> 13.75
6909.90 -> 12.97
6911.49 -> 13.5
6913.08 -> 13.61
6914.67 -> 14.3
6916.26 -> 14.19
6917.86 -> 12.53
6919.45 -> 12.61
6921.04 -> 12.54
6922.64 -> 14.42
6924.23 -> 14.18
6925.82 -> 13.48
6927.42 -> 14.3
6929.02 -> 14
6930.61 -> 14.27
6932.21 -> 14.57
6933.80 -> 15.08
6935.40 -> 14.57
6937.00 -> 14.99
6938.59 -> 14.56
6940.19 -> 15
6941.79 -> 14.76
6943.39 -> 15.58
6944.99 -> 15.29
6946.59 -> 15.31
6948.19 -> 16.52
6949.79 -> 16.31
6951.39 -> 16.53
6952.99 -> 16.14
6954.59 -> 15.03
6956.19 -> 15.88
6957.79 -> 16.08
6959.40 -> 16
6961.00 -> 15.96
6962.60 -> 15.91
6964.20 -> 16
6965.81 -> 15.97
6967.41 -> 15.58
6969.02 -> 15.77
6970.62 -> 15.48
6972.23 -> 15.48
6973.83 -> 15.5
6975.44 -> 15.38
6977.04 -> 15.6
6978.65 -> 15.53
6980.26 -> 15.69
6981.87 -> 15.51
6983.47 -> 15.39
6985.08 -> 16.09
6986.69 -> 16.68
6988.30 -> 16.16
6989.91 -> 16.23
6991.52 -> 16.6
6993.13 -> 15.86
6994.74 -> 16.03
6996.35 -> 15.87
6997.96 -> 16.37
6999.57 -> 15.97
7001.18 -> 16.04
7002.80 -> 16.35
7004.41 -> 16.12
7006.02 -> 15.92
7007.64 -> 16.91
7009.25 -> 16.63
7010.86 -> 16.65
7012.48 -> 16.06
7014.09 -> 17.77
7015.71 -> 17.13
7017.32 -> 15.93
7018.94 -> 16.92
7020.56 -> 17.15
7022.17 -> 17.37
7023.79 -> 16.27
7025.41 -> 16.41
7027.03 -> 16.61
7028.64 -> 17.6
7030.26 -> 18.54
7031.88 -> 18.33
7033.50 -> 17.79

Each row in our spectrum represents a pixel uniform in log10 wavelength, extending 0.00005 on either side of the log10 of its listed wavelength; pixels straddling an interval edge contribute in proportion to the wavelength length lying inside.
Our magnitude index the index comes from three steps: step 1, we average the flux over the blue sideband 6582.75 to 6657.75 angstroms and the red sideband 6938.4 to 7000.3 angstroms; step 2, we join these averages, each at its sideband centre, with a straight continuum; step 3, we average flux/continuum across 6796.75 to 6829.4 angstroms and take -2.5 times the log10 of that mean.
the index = 0.27 mag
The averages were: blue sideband 15.5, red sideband 15.8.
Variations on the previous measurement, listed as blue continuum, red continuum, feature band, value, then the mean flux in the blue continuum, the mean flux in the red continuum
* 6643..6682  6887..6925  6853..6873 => 0.140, 14.5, 13.1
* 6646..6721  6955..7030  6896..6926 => 0.173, 13.9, 16.2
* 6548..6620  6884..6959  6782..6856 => 0.188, 16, 14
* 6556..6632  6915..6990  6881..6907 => 0.204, 15.8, 15.2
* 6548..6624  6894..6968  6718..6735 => 0.222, 16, 14.5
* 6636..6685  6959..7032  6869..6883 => 0.269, 14.6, 16.3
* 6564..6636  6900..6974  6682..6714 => 0.132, 15.8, 14.7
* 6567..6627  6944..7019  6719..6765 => 0.238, 15.8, 16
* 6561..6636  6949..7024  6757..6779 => 0.228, 15.8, 16.1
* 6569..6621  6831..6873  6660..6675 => 0.021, 15.9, 12.1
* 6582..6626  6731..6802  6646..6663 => 0.034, 15.8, 12.7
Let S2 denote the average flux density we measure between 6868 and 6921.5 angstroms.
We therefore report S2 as 12.7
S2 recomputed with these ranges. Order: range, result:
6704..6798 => 12.9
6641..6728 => 13.9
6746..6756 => 12.5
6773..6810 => 12.4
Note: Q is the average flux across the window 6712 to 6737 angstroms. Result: 12.7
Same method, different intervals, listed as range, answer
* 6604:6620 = 15.9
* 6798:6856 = 12.3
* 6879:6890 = 12.5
